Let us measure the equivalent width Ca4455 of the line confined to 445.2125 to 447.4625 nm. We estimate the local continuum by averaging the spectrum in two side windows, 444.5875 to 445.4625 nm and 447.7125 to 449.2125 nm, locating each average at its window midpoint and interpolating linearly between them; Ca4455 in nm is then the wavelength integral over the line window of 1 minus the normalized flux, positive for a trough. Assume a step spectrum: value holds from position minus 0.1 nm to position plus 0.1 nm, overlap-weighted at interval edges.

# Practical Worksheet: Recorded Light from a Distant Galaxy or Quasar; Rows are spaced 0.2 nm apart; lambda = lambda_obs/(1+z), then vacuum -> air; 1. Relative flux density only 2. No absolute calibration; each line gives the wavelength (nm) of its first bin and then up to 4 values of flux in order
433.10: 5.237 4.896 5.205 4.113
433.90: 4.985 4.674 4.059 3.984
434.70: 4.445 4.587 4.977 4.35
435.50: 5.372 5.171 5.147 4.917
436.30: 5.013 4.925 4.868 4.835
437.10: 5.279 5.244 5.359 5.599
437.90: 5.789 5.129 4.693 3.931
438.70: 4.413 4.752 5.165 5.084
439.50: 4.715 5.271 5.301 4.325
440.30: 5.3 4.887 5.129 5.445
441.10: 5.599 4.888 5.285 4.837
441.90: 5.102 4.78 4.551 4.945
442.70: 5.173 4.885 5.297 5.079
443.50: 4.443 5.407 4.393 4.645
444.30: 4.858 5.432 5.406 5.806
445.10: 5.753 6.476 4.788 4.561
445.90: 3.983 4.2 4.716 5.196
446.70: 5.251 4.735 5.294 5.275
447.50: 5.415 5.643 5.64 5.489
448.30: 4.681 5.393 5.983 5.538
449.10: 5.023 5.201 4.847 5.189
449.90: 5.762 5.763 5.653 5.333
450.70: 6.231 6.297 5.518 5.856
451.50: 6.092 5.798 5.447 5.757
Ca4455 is 0.27 nm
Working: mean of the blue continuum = 5.78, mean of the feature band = 4.96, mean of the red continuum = 5.41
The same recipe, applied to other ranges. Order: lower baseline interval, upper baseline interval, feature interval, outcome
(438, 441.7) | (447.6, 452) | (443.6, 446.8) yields 0.14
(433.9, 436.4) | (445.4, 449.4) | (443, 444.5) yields 0.02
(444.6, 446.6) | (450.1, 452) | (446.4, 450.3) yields 0.08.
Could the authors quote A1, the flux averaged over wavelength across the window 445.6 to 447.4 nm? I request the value 4.8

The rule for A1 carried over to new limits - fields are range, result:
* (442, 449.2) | 5.11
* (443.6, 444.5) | 4.89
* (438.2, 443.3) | 4.95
